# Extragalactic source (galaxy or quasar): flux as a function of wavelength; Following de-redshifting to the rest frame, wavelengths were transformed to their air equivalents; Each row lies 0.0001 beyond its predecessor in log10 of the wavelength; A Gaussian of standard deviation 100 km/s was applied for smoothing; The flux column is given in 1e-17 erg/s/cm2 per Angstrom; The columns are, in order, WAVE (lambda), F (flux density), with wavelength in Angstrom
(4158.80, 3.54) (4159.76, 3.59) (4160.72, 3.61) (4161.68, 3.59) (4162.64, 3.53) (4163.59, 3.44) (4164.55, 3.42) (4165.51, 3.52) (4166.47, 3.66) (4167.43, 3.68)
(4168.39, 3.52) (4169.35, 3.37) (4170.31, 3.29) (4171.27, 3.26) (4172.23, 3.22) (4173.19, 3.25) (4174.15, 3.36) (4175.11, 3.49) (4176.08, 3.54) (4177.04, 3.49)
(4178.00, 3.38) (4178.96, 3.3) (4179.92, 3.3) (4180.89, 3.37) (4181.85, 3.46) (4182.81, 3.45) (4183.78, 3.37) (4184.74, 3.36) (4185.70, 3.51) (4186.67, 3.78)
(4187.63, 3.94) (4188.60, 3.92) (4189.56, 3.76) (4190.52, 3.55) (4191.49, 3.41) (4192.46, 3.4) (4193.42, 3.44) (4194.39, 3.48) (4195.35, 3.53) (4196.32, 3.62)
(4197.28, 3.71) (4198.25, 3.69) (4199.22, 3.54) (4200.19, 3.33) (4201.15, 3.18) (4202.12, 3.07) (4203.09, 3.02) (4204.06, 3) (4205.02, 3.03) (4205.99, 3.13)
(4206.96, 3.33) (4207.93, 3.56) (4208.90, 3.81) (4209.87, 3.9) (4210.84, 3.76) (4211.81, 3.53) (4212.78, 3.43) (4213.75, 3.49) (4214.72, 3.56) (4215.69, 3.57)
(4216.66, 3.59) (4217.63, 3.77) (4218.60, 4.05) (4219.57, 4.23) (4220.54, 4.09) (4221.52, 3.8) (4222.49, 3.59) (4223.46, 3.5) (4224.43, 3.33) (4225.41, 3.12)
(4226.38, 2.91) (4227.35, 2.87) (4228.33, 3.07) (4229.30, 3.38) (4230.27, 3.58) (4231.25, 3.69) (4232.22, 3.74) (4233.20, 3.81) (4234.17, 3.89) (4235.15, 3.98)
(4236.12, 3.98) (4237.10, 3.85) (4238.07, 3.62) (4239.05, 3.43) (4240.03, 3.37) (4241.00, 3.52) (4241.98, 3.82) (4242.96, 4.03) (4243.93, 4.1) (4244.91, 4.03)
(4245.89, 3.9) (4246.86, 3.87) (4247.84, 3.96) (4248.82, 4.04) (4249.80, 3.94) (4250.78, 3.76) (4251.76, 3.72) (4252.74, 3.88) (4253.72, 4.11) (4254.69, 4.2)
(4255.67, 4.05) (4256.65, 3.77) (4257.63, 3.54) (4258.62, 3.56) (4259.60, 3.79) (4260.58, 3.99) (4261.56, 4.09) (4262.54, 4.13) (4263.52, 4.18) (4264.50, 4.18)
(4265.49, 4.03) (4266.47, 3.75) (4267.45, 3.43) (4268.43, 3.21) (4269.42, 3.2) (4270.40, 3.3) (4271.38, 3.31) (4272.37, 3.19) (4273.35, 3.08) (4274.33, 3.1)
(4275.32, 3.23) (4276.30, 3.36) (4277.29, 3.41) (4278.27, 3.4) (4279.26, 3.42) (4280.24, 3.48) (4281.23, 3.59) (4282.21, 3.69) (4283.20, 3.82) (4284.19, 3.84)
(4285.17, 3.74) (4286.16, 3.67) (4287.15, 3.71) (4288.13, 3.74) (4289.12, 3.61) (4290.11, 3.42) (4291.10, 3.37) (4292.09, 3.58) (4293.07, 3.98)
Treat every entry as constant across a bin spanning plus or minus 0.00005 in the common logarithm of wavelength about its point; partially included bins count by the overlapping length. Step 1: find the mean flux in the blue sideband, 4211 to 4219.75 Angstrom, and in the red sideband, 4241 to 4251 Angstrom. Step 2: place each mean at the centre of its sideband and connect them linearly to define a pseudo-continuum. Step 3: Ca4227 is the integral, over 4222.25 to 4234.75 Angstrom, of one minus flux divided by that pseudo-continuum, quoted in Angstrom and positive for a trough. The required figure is 1.20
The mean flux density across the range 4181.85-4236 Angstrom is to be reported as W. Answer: 3.53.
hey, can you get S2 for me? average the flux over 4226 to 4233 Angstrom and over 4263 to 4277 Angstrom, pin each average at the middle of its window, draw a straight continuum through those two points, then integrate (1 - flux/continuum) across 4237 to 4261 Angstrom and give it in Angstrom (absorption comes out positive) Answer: -3.0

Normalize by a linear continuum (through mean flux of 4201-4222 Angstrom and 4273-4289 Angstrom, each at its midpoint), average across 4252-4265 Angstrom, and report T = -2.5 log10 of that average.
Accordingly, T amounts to -0.12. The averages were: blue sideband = 3.55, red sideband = 3.52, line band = 3.95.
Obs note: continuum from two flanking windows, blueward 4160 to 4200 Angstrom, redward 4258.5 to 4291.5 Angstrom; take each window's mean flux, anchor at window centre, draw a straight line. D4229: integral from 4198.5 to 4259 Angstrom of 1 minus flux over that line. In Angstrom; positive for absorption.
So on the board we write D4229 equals -1.5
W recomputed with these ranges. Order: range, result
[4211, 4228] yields 3.55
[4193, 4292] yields 3.62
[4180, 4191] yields 3.58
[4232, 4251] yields 3.83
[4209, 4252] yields 3.69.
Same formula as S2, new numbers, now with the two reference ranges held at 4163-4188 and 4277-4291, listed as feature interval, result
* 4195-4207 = 0.6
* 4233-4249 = -1.3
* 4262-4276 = 0.2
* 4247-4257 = -1.1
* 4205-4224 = -0.8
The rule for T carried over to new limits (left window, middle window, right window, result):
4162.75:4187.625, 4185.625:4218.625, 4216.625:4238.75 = 0.01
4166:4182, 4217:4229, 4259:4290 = -0.01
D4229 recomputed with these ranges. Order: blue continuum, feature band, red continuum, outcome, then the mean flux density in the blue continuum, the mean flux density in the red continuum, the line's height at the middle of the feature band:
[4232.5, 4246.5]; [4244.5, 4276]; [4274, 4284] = -0.86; 3.81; 3.47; 3.63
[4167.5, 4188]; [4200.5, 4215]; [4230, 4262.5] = 0.92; 3.43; 3.84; 3.61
